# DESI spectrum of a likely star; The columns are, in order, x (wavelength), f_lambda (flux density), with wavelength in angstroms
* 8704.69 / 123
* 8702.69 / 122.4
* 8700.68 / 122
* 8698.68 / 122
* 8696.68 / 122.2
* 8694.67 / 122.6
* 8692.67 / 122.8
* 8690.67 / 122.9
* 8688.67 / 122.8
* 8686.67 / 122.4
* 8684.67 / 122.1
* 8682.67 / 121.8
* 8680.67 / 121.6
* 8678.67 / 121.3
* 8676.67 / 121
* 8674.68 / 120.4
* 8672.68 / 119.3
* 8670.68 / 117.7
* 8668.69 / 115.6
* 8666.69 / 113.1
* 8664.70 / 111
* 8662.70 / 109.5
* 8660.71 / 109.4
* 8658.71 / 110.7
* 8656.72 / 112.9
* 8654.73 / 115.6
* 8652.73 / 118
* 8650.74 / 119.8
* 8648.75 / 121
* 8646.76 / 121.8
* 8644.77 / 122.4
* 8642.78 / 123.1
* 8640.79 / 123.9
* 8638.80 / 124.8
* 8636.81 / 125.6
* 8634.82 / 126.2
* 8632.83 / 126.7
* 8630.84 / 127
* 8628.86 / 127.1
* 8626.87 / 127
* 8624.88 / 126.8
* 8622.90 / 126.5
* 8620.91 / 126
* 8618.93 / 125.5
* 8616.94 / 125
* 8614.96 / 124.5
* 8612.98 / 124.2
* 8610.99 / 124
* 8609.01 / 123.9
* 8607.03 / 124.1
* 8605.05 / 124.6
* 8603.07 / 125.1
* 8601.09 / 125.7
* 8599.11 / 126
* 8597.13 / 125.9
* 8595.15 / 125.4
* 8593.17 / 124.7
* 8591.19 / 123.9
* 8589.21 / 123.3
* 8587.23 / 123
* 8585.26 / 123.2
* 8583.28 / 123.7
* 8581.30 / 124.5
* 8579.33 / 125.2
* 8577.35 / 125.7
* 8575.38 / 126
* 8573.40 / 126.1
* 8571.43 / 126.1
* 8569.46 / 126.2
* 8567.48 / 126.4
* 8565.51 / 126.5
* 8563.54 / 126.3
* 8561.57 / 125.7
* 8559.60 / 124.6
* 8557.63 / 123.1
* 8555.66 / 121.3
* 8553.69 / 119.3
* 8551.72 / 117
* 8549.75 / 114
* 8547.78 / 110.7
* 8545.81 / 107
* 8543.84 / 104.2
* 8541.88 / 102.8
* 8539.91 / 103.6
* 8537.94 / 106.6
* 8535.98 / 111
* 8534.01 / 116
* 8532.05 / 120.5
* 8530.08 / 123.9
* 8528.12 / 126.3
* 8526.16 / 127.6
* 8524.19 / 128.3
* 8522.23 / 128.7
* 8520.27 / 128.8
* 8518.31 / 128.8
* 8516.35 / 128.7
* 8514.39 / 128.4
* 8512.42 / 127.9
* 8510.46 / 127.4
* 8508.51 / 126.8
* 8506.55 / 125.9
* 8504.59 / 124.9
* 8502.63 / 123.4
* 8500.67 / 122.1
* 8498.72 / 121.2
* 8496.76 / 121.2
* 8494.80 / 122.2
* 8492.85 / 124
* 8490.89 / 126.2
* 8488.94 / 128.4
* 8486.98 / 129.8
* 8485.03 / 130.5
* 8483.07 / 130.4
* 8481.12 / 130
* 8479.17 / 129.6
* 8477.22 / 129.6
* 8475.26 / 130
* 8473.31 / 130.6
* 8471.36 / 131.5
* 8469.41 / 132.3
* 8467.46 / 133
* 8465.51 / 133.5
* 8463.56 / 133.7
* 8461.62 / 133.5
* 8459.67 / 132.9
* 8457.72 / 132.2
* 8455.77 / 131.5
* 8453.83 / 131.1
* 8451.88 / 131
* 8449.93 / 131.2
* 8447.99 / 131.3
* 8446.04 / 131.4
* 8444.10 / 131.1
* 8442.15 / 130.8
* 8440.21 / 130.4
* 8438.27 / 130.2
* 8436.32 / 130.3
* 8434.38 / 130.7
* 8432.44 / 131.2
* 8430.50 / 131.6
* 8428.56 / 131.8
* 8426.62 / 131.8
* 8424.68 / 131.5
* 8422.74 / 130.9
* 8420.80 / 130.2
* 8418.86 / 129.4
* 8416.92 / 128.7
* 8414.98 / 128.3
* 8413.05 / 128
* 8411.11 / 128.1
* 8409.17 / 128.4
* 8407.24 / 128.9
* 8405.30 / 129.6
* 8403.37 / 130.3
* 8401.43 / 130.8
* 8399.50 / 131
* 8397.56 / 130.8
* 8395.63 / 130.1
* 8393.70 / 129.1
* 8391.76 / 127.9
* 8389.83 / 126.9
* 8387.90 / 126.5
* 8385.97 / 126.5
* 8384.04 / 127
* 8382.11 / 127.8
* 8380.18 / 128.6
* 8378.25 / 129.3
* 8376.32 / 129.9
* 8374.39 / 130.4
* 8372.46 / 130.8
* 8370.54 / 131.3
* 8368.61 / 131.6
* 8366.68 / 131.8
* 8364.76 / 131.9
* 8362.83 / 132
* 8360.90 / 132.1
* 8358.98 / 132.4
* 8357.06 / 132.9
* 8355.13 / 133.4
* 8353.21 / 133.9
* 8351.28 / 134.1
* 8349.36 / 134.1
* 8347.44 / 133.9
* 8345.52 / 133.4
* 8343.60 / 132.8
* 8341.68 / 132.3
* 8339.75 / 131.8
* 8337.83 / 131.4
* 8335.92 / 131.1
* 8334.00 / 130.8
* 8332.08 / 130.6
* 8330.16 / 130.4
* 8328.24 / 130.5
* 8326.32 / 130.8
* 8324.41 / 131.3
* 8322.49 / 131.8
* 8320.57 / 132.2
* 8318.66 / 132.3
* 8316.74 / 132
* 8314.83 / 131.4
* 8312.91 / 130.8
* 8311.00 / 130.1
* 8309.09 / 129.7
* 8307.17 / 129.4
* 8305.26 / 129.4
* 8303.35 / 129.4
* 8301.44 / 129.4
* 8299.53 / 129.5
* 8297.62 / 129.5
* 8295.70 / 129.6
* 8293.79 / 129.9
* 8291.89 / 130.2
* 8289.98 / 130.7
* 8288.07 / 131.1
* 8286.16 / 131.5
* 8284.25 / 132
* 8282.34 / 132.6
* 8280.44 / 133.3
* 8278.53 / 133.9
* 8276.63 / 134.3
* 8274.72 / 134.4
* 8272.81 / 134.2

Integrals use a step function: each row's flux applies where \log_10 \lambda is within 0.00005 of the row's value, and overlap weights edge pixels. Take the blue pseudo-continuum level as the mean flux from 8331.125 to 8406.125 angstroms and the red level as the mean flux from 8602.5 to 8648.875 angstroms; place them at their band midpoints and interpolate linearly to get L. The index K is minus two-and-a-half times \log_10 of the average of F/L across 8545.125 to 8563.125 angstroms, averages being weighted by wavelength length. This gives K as 0.07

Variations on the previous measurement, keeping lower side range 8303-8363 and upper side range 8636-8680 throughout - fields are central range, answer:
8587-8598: -0.031 mag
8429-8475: -0.041 mag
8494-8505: 0.021 mag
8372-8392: 0.012 mag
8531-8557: 0.101 mag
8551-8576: -0.020 mag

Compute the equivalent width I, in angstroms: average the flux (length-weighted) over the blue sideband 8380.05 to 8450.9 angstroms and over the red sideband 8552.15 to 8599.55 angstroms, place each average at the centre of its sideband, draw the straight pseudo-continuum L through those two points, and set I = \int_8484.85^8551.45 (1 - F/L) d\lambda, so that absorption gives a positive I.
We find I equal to 2.7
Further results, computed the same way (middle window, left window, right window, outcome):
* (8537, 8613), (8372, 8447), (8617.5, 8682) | 1.3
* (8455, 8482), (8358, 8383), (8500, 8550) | -1.7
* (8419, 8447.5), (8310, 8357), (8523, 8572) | -1.2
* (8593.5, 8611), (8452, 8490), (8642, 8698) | -0.3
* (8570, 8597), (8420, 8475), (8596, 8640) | 0.4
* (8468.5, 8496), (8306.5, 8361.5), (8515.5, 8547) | -1.6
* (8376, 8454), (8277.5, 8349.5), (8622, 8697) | -1.0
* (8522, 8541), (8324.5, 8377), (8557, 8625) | 1.2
